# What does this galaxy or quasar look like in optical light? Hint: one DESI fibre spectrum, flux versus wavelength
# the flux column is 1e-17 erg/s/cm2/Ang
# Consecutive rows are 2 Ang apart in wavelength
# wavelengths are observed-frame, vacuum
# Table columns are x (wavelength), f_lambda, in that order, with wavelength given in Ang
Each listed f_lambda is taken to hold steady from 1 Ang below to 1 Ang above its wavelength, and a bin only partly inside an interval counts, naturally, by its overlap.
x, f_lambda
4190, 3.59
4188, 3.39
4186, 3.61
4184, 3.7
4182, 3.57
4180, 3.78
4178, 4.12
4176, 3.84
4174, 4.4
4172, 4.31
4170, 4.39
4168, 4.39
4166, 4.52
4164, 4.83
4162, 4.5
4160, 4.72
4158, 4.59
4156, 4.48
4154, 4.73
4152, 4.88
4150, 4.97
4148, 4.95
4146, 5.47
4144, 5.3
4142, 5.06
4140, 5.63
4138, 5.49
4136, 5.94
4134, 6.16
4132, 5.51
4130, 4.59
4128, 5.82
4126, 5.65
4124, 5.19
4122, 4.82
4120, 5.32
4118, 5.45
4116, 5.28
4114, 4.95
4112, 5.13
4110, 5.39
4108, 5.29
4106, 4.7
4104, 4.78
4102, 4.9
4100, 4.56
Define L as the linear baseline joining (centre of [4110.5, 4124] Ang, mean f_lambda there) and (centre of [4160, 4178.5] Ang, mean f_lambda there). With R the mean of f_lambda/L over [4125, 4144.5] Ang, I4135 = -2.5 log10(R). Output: -0.128 mag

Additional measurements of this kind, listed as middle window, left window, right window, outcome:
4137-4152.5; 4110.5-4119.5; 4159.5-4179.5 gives -0.10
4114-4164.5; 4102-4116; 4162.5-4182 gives -0.11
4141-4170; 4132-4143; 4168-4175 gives 0.04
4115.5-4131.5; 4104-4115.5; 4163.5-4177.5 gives -0.08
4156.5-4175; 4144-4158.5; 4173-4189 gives -0.04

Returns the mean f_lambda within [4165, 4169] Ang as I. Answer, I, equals 4.46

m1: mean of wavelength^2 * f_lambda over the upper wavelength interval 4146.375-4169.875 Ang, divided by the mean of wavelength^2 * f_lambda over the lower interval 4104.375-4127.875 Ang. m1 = 0.9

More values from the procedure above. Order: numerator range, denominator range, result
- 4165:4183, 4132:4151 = 0.77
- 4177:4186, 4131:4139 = 0.67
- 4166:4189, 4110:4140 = 0.76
